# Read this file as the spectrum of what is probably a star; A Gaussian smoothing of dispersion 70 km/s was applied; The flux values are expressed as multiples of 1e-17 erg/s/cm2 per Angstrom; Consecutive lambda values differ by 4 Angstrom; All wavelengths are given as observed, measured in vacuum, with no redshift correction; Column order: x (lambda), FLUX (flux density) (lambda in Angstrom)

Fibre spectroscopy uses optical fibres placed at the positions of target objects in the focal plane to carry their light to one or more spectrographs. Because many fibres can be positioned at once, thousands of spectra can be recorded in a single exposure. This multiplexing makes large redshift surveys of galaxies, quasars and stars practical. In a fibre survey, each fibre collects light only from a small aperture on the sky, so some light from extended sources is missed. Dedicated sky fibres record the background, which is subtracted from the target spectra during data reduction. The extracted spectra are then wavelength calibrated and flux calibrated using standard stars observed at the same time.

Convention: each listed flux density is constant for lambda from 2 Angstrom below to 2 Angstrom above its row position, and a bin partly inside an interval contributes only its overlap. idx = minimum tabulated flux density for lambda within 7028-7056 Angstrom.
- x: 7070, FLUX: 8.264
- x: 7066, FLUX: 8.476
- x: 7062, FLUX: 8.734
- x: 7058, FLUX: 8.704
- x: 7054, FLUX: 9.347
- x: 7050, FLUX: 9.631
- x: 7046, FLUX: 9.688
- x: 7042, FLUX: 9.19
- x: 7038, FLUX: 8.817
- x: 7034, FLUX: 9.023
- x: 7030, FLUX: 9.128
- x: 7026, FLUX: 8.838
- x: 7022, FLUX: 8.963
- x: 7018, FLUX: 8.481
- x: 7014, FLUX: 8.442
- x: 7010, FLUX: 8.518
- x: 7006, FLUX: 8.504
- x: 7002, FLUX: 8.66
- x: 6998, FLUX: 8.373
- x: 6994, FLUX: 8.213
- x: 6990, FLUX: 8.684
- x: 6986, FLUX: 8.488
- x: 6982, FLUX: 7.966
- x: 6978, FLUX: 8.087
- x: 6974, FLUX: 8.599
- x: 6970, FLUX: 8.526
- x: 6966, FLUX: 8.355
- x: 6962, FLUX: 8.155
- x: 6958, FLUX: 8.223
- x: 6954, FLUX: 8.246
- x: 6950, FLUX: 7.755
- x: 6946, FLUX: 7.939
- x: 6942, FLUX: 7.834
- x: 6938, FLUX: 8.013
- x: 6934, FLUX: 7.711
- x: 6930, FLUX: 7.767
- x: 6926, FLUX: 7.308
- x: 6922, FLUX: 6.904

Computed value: 8.817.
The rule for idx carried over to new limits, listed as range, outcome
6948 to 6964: 7.755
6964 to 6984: 7.966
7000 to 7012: 8.504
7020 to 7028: 8.838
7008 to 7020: 8.442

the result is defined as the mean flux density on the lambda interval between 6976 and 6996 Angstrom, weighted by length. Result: 8.29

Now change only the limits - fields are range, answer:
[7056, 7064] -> 8.72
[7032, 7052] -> 9.27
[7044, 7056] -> 9.56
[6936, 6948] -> 7.93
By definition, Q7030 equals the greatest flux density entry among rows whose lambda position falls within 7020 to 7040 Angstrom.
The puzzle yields 9.128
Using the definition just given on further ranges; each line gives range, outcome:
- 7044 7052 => 9.688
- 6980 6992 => 8.684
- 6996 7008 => 8.66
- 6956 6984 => 8.599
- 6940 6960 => 8.246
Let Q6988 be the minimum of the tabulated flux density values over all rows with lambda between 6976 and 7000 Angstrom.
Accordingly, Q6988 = 7.966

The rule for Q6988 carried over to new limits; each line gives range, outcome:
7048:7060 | 8.704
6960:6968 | 8.155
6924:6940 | 7.308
